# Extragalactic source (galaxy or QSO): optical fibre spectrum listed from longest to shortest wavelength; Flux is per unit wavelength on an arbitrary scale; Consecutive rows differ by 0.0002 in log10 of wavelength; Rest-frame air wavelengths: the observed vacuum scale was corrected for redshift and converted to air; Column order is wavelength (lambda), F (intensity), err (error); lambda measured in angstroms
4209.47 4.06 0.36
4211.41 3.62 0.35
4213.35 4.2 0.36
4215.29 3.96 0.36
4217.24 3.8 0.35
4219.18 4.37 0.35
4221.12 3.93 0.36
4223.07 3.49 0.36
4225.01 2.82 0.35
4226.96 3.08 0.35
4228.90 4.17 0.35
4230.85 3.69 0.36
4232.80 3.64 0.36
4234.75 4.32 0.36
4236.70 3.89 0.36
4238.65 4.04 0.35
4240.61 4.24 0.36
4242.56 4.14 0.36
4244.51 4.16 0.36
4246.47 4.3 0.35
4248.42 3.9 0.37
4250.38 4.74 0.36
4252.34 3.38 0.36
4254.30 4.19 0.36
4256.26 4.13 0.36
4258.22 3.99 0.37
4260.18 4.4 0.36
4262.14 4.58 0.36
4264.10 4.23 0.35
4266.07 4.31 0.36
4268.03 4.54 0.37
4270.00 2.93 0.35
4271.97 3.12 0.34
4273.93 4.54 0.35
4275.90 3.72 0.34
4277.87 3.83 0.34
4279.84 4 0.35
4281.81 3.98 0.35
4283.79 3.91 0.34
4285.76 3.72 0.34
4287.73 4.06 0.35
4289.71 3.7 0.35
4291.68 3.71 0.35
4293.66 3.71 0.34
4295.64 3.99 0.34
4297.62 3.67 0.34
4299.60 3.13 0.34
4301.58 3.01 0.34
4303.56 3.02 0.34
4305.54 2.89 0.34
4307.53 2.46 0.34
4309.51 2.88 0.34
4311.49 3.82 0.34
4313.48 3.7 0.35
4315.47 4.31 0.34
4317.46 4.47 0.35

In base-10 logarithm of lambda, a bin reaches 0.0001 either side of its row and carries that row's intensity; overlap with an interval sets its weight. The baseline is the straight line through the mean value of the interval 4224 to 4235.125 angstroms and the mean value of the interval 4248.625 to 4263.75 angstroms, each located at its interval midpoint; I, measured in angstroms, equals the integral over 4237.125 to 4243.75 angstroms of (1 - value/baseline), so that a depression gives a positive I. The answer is -0.50 angstroms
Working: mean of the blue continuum 3.58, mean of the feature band 4.12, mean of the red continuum 4.19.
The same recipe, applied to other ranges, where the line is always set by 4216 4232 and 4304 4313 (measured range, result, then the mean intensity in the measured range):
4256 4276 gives -4.10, 4.06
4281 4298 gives -3.41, 3.83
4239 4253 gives -2.49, 4.13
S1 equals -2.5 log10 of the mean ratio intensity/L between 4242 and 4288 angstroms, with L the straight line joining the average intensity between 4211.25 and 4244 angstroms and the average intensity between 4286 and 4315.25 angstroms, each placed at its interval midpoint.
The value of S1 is -0.11 mag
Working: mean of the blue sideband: 3.86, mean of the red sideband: 3.44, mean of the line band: 4.03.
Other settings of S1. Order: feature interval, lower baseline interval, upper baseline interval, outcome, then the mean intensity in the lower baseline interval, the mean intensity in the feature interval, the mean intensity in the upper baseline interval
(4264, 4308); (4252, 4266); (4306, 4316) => 0.03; 4.17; 3.66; 3.36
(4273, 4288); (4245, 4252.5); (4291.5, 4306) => -0.08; 4.16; 3.96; 3.39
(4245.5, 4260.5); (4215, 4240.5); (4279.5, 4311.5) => -0.12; 3.79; 4.12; 3.49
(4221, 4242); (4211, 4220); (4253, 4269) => 0.10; 4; 3.76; 4.28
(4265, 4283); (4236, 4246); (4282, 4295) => 0.01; 4.11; 3.89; 3.82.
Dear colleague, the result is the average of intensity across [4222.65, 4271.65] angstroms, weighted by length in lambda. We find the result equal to 3.97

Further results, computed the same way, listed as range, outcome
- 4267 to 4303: 3.73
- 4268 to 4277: 3.69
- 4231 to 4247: 4.06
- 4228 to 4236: 3.95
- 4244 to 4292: 4.01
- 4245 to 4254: 4.09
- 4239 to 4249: 4.15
